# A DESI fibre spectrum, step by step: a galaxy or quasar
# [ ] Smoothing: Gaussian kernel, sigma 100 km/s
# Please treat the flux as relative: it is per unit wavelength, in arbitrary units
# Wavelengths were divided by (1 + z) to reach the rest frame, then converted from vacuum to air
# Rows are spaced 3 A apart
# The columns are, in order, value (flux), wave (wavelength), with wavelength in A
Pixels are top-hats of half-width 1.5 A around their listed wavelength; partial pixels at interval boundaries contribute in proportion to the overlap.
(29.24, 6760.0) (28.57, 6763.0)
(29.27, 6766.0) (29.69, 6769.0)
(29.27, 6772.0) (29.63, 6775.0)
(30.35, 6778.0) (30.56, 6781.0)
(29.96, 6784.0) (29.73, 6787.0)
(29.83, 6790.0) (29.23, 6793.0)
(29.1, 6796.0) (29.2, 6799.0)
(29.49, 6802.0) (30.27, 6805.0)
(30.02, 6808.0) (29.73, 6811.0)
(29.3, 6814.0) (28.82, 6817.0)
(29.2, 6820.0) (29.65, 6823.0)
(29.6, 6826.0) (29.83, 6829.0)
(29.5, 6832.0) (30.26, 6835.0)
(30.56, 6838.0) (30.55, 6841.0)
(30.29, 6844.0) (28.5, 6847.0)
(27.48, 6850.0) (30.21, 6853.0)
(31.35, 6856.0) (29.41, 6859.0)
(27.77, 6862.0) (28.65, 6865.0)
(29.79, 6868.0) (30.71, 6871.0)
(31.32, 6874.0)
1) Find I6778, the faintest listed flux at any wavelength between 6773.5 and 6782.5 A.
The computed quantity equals 29.63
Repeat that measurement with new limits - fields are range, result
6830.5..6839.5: 29.5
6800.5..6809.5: 29.49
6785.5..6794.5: 29.23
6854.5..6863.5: 27.77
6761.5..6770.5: 28.57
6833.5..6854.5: 27.48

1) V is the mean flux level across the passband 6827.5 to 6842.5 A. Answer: 30.1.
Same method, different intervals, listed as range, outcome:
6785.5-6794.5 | 29.6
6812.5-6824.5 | 29.2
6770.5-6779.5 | 29.8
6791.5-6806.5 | 29.5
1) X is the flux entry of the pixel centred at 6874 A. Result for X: 31.32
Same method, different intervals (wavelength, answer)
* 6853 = 30.21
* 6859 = 29.41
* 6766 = 29.27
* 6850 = 27.48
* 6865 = 28.65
